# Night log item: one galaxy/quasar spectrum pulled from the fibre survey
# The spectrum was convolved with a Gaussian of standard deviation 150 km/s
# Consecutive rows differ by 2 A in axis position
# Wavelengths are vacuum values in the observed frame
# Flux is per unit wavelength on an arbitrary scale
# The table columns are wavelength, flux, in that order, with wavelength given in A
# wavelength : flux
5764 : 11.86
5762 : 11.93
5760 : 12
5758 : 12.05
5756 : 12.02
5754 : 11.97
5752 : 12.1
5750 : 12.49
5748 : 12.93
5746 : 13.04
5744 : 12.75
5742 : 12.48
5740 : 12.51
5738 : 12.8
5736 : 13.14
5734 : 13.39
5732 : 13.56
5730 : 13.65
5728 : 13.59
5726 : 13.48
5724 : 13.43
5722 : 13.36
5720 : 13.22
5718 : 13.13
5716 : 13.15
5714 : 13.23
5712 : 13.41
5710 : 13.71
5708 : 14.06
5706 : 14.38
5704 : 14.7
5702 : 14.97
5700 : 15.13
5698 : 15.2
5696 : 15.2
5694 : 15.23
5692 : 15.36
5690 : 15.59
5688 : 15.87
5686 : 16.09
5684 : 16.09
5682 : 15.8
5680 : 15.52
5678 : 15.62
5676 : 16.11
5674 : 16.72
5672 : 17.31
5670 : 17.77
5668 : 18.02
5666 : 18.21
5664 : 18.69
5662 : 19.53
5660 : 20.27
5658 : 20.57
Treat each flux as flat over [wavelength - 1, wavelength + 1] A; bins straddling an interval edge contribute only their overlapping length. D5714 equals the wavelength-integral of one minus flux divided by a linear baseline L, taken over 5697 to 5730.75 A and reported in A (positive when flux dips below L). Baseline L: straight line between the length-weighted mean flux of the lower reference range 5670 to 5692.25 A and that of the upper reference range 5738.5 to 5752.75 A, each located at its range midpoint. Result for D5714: 1.1 A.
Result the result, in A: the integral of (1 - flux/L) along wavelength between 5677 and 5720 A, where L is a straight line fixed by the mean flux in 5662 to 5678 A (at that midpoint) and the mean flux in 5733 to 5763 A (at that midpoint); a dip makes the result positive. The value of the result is 2.53 A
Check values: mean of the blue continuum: 17.6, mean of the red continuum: 12.5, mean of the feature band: 14.8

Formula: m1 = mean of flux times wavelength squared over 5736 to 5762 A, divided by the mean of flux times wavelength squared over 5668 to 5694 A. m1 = 0.79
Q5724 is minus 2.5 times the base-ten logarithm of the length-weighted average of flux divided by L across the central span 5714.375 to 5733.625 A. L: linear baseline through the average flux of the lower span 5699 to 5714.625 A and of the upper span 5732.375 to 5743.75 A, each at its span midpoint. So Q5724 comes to 0.01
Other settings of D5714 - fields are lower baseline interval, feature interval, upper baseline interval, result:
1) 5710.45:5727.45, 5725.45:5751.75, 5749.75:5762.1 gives -0.8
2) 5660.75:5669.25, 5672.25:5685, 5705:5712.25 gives 0.8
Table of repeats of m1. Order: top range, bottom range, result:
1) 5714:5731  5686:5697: 0.87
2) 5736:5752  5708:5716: 0.95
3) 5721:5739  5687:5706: 0.89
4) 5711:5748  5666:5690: 0.81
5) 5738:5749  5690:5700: 0.85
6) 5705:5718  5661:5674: 0.76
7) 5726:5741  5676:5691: 0.85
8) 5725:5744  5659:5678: 0.75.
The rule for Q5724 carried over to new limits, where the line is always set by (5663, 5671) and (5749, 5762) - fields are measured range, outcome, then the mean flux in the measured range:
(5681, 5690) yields 0.06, 15.9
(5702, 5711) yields 0.09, 14.3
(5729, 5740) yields 0.02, 13.2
